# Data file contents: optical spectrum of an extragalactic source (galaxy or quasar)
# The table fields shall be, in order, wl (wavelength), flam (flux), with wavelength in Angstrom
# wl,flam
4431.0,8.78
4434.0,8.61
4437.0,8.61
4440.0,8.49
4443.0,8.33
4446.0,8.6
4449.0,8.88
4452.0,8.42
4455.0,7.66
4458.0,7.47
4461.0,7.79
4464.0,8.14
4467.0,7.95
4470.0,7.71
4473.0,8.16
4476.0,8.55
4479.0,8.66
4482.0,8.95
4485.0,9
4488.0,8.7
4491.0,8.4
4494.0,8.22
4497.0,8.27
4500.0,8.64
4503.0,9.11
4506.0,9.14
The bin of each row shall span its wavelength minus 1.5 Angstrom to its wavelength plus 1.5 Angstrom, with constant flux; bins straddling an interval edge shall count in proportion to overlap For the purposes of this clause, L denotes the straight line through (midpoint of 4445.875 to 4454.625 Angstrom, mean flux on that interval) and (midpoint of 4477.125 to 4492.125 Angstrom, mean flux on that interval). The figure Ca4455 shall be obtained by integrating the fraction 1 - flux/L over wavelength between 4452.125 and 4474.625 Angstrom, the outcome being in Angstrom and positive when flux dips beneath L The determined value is 1.9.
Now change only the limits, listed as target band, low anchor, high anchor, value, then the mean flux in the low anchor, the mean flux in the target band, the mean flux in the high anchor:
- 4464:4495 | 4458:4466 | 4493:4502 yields -1.0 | 7.87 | 8.42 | 8.43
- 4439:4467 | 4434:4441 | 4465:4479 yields 0.7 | 8.57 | 8.18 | 8.16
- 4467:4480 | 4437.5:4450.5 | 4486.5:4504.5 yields 0.5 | 8.58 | 8.22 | 8.56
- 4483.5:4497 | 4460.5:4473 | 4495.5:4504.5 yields -0.1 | 7.94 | 8.55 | 8.67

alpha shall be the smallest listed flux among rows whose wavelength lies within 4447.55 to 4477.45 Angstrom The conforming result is 7.47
